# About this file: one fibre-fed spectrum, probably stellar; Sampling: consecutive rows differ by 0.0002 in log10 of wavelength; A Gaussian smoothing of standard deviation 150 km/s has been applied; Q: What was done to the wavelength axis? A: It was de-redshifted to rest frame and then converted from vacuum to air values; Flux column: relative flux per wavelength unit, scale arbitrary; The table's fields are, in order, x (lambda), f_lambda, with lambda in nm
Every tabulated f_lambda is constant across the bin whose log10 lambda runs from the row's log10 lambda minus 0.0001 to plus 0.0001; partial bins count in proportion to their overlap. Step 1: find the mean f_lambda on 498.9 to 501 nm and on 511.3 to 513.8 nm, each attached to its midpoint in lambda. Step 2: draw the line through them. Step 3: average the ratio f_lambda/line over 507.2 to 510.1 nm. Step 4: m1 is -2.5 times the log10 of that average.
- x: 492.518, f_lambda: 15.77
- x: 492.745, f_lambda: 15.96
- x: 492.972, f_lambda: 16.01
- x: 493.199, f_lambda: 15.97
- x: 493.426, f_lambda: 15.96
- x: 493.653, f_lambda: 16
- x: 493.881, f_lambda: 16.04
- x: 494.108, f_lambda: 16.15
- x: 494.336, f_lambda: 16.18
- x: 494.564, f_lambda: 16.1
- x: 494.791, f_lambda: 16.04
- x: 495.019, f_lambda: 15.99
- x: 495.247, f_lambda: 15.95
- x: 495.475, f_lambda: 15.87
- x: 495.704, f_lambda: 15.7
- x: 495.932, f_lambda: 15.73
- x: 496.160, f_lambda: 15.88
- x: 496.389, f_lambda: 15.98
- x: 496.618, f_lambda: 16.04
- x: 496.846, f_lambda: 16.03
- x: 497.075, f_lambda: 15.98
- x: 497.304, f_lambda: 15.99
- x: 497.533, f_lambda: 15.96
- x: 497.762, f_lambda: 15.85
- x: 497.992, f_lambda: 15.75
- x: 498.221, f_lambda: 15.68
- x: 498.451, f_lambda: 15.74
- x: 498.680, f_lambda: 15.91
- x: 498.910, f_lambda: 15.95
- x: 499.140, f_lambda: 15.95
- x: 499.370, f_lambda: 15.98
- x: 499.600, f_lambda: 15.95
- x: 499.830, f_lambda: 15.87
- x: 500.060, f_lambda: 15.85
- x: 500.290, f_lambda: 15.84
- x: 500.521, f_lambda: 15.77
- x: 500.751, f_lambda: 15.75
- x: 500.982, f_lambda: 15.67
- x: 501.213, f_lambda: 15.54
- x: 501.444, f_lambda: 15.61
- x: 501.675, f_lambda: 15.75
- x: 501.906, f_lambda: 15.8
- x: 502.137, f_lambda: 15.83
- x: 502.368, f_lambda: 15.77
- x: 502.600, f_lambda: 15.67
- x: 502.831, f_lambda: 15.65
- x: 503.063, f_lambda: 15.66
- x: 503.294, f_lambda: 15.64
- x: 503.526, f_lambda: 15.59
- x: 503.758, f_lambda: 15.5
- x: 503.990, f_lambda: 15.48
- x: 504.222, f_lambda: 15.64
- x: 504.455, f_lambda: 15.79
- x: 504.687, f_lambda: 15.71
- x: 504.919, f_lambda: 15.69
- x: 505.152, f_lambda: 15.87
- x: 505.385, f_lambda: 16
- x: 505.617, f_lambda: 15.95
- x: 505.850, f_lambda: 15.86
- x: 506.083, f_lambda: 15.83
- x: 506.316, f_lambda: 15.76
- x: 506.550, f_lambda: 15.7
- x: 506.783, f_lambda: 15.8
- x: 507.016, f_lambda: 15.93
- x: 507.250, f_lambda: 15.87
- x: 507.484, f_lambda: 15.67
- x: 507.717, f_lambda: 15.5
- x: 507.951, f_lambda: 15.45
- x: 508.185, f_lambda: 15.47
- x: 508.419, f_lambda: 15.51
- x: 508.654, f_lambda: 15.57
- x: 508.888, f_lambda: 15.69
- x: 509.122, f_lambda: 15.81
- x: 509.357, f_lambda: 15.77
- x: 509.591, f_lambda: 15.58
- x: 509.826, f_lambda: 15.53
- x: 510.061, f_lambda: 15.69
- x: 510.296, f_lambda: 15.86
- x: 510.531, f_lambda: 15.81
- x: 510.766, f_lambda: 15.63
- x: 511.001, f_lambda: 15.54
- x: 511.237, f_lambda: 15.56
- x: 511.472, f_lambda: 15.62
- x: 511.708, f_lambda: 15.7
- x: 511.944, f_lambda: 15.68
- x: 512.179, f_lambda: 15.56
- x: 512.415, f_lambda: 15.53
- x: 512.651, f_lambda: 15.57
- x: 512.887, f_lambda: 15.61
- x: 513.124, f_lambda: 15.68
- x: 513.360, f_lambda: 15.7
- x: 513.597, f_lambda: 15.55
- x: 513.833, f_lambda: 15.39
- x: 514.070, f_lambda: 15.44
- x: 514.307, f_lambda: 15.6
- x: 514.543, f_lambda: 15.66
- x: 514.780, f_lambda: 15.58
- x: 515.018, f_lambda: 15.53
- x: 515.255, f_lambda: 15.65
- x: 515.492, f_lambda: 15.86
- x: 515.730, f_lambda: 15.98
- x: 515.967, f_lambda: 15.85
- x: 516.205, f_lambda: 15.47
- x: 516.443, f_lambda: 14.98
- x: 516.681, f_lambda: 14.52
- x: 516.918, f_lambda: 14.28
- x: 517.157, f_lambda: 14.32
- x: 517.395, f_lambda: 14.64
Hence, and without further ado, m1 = 0.01 mag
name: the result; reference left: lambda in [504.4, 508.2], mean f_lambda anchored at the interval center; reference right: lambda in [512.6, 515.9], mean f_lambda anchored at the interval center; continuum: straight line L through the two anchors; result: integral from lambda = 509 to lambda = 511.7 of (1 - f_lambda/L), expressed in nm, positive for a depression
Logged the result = 0.004 nm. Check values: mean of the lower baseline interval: 15.8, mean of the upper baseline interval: 15.6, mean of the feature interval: 15.7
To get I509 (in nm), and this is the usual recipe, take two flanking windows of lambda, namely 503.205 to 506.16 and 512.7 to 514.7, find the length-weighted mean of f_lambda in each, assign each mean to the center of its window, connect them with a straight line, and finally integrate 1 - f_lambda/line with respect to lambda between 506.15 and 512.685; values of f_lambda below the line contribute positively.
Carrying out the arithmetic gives 0.00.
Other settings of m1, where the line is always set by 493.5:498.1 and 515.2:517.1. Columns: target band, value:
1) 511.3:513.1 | -0.014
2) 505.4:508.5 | -0.010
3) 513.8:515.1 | -0.014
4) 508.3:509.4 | -0.009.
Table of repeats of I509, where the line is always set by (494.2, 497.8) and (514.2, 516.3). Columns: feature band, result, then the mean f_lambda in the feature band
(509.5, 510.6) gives 0.01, 15.7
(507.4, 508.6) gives 0.02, 15.5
